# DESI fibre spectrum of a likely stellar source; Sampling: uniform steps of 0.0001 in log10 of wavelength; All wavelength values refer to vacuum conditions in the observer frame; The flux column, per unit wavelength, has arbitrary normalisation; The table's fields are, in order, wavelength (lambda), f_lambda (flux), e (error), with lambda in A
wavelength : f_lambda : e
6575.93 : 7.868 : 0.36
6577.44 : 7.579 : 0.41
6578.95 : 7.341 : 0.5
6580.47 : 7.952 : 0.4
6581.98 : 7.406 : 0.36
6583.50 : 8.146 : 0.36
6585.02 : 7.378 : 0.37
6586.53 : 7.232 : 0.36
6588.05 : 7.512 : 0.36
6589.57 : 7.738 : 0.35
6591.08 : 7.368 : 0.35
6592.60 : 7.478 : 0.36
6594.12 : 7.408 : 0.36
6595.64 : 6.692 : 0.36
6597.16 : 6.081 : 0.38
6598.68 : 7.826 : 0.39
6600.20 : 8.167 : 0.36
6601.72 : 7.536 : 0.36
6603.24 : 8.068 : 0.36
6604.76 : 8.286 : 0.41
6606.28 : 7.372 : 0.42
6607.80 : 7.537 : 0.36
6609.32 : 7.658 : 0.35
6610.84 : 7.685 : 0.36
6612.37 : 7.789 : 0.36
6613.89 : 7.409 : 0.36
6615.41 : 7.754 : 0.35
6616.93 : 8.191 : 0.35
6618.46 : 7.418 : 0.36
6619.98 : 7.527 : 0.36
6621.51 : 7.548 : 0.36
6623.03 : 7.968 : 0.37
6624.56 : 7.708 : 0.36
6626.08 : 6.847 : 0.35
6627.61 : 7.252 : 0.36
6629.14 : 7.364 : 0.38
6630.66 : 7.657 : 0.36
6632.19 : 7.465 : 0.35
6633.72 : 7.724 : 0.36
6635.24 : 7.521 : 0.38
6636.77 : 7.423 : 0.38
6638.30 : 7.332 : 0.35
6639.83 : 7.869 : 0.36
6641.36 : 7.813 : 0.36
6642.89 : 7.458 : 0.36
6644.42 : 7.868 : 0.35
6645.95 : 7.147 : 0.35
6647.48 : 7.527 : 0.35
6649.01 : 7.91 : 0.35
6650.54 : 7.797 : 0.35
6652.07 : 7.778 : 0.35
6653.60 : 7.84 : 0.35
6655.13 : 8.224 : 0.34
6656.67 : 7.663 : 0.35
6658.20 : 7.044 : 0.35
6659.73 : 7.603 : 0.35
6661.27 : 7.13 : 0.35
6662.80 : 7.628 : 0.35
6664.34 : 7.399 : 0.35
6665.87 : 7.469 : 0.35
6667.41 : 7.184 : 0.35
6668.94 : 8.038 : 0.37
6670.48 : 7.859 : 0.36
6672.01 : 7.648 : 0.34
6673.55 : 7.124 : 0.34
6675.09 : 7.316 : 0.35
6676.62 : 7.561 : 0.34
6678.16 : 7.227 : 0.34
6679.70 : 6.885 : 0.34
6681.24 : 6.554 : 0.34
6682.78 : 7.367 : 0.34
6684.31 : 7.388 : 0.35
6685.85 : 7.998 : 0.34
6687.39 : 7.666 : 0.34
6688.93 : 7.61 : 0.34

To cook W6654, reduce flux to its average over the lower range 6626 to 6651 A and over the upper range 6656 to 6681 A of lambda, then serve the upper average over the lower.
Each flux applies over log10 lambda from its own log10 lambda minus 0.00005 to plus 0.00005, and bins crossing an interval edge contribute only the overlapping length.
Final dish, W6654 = 1.0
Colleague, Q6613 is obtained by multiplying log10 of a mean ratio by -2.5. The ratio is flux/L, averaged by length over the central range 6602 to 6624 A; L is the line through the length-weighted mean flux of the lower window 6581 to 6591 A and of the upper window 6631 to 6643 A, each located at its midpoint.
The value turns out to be -0.02 mag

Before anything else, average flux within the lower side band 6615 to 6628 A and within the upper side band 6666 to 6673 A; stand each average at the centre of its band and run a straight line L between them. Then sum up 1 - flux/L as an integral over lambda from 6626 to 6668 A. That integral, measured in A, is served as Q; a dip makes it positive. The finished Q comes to 0.4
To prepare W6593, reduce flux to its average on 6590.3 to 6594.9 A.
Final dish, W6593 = 7.42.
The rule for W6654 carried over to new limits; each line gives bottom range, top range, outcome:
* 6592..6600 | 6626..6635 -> 1.04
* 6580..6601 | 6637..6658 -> 1.03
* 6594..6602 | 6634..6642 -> 1.05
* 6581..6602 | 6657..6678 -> 1.00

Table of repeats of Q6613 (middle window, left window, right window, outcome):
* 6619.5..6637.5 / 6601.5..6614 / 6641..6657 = 0.03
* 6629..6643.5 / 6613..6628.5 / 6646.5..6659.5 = 0.01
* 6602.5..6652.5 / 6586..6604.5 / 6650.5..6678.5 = -0.02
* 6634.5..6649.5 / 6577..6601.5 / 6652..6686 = -0.02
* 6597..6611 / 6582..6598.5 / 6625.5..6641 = -0.05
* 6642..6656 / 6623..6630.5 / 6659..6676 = -0.04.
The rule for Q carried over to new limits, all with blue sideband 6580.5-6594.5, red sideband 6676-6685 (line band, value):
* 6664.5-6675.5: -0.5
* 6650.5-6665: -0.7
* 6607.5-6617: -0.3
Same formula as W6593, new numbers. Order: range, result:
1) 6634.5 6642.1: 7.59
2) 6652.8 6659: 7.7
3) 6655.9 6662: 7.36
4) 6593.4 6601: 7.23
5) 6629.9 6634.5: 7.62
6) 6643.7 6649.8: 7.62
